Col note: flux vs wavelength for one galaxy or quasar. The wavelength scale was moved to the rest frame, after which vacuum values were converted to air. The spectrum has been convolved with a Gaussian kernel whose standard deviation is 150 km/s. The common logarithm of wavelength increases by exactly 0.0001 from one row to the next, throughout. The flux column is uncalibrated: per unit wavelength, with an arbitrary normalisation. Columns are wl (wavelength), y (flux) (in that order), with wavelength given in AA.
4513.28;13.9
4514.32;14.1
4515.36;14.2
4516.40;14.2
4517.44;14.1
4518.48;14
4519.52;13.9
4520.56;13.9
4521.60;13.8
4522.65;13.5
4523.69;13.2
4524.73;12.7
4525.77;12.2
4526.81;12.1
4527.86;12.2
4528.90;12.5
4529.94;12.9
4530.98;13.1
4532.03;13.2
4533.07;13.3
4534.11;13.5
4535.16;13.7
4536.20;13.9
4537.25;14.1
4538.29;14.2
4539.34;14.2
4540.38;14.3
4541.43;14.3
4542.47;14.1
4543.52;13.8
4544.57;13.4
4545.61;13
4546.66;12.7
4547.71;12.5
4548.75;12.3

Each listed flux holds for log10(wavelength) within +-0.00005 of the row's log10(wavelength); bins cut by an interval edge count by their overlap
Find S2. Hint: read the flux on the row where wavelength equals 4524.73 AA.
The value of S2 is 12.7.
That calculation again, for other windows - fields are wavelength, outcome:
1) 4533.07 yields 13.3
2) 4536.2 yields 13.9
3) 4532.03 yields 13.2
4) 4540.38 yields 14.3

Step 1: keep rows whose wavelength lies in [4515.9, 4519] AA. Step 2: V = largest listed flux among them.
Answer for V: 14.2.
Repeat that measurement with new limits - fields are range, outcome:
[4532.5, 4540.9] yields 14.3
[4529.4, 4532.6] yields 13.2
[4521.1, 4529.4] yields 13.8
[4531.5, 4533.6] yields 13.3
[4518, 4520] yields 14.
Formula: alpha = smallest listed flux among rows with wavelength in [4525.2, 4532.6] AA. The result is 12.1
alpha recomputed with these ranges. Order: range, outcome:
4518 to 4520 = 13.9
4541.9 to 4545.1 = 13.4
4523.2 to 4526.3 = 12.2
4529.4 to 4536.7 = 12.9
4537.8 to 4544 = 13.8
